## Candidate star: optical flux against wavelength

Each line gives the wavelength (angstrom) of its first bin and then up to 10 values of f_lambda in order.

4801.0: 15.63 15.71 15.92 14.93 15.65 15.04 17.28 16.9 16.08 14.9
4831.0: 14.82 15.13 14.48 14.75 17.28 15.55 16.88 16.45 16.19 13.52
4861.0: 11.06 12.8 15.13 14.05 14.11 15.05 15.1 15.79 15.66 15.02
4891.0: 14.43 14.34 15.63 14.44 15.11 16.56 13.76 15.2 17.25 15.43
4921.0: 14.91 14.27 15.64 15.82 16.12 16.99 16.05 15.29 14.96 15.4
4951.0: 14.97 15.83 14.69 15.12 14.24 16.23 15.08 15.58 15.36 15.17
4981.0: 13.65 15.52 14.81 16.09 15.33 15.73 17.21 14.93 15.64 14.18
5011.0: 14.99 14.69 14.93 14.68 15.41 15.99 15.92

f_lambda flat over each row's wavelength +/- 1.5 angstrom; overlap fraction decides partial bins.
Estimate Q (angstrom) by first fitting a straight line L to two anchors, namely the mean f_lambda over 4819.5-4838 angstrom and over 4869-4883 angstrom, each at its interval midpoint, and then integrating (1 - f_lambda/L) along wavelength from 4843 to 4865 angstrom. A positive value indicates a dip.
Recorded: 0.4 angstrom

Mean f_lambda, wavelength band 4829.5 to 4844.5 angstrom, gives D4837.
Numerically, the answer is 15.3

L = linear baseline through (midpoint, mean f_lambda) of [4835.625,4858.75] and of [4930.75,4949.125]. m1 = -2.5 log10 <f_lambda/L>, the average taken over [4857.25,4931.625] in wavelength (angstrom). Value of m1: 0.07 mag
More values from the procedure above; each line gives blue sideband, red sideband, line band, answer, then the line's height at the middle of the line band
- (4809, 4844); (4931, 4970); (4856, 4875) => 0.15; 15.6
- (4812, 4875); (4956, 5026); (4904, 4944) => -0.03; 15.2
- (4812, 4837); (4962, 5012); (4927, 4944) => -0.04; 15.4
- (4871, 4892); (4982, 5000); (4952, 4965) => 0.03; 15.5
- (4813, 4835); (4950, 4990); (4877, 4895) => 0.03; 15.5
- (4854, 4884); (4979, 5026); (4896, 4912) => -0.04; 14.5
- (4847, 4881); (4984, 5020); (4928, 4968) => -0.03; 15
